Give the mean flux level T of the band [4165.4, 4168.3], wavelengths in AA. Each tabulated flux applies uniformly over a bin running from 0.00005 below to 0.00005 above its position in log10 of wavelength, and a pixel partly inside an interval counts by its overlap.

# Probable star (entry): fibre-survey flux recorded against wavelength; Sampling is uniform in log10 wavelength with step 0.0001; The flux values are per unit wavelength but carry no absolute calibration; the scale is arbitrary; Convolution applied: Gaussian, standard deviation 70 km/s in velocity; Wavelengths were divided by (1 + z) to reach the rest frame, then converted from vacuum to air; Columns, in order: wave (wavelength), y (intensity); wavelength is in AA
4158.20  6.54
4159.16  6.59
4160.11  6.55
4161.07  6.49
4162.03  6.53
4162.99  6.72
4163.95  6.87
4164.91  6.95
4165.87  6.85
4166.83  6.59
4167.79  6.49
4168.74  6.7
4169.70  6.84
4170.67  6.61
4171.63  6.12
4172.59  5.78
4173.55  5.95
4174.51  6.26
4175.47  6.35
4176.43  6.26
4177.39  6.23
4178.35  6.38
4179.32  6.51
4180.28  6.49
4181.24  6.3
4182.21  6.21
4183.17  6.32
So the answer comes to 6.66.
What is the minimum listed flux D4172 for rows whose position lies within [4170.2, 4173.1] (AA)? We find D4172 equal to 5.78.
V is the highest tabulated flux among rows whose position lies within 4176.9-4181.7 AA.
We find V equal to 6.51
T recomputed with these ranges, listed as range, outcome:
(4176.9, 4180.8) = 6.4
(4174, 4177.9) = 6.29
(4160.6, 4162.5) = 6.5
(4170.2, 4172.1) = 6.37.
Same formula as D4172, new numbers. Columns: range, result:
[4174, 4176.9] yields 6.26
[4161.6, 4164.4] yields 6.53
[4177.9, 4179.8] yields 6.38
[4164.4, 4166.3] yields 6.85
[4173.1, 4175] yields 5.95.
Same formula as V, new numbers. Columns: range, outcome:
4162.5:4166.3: 6.95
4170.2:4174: 6.61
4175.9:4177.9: 6.26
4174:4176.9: 6.35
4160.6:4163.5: 6.72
